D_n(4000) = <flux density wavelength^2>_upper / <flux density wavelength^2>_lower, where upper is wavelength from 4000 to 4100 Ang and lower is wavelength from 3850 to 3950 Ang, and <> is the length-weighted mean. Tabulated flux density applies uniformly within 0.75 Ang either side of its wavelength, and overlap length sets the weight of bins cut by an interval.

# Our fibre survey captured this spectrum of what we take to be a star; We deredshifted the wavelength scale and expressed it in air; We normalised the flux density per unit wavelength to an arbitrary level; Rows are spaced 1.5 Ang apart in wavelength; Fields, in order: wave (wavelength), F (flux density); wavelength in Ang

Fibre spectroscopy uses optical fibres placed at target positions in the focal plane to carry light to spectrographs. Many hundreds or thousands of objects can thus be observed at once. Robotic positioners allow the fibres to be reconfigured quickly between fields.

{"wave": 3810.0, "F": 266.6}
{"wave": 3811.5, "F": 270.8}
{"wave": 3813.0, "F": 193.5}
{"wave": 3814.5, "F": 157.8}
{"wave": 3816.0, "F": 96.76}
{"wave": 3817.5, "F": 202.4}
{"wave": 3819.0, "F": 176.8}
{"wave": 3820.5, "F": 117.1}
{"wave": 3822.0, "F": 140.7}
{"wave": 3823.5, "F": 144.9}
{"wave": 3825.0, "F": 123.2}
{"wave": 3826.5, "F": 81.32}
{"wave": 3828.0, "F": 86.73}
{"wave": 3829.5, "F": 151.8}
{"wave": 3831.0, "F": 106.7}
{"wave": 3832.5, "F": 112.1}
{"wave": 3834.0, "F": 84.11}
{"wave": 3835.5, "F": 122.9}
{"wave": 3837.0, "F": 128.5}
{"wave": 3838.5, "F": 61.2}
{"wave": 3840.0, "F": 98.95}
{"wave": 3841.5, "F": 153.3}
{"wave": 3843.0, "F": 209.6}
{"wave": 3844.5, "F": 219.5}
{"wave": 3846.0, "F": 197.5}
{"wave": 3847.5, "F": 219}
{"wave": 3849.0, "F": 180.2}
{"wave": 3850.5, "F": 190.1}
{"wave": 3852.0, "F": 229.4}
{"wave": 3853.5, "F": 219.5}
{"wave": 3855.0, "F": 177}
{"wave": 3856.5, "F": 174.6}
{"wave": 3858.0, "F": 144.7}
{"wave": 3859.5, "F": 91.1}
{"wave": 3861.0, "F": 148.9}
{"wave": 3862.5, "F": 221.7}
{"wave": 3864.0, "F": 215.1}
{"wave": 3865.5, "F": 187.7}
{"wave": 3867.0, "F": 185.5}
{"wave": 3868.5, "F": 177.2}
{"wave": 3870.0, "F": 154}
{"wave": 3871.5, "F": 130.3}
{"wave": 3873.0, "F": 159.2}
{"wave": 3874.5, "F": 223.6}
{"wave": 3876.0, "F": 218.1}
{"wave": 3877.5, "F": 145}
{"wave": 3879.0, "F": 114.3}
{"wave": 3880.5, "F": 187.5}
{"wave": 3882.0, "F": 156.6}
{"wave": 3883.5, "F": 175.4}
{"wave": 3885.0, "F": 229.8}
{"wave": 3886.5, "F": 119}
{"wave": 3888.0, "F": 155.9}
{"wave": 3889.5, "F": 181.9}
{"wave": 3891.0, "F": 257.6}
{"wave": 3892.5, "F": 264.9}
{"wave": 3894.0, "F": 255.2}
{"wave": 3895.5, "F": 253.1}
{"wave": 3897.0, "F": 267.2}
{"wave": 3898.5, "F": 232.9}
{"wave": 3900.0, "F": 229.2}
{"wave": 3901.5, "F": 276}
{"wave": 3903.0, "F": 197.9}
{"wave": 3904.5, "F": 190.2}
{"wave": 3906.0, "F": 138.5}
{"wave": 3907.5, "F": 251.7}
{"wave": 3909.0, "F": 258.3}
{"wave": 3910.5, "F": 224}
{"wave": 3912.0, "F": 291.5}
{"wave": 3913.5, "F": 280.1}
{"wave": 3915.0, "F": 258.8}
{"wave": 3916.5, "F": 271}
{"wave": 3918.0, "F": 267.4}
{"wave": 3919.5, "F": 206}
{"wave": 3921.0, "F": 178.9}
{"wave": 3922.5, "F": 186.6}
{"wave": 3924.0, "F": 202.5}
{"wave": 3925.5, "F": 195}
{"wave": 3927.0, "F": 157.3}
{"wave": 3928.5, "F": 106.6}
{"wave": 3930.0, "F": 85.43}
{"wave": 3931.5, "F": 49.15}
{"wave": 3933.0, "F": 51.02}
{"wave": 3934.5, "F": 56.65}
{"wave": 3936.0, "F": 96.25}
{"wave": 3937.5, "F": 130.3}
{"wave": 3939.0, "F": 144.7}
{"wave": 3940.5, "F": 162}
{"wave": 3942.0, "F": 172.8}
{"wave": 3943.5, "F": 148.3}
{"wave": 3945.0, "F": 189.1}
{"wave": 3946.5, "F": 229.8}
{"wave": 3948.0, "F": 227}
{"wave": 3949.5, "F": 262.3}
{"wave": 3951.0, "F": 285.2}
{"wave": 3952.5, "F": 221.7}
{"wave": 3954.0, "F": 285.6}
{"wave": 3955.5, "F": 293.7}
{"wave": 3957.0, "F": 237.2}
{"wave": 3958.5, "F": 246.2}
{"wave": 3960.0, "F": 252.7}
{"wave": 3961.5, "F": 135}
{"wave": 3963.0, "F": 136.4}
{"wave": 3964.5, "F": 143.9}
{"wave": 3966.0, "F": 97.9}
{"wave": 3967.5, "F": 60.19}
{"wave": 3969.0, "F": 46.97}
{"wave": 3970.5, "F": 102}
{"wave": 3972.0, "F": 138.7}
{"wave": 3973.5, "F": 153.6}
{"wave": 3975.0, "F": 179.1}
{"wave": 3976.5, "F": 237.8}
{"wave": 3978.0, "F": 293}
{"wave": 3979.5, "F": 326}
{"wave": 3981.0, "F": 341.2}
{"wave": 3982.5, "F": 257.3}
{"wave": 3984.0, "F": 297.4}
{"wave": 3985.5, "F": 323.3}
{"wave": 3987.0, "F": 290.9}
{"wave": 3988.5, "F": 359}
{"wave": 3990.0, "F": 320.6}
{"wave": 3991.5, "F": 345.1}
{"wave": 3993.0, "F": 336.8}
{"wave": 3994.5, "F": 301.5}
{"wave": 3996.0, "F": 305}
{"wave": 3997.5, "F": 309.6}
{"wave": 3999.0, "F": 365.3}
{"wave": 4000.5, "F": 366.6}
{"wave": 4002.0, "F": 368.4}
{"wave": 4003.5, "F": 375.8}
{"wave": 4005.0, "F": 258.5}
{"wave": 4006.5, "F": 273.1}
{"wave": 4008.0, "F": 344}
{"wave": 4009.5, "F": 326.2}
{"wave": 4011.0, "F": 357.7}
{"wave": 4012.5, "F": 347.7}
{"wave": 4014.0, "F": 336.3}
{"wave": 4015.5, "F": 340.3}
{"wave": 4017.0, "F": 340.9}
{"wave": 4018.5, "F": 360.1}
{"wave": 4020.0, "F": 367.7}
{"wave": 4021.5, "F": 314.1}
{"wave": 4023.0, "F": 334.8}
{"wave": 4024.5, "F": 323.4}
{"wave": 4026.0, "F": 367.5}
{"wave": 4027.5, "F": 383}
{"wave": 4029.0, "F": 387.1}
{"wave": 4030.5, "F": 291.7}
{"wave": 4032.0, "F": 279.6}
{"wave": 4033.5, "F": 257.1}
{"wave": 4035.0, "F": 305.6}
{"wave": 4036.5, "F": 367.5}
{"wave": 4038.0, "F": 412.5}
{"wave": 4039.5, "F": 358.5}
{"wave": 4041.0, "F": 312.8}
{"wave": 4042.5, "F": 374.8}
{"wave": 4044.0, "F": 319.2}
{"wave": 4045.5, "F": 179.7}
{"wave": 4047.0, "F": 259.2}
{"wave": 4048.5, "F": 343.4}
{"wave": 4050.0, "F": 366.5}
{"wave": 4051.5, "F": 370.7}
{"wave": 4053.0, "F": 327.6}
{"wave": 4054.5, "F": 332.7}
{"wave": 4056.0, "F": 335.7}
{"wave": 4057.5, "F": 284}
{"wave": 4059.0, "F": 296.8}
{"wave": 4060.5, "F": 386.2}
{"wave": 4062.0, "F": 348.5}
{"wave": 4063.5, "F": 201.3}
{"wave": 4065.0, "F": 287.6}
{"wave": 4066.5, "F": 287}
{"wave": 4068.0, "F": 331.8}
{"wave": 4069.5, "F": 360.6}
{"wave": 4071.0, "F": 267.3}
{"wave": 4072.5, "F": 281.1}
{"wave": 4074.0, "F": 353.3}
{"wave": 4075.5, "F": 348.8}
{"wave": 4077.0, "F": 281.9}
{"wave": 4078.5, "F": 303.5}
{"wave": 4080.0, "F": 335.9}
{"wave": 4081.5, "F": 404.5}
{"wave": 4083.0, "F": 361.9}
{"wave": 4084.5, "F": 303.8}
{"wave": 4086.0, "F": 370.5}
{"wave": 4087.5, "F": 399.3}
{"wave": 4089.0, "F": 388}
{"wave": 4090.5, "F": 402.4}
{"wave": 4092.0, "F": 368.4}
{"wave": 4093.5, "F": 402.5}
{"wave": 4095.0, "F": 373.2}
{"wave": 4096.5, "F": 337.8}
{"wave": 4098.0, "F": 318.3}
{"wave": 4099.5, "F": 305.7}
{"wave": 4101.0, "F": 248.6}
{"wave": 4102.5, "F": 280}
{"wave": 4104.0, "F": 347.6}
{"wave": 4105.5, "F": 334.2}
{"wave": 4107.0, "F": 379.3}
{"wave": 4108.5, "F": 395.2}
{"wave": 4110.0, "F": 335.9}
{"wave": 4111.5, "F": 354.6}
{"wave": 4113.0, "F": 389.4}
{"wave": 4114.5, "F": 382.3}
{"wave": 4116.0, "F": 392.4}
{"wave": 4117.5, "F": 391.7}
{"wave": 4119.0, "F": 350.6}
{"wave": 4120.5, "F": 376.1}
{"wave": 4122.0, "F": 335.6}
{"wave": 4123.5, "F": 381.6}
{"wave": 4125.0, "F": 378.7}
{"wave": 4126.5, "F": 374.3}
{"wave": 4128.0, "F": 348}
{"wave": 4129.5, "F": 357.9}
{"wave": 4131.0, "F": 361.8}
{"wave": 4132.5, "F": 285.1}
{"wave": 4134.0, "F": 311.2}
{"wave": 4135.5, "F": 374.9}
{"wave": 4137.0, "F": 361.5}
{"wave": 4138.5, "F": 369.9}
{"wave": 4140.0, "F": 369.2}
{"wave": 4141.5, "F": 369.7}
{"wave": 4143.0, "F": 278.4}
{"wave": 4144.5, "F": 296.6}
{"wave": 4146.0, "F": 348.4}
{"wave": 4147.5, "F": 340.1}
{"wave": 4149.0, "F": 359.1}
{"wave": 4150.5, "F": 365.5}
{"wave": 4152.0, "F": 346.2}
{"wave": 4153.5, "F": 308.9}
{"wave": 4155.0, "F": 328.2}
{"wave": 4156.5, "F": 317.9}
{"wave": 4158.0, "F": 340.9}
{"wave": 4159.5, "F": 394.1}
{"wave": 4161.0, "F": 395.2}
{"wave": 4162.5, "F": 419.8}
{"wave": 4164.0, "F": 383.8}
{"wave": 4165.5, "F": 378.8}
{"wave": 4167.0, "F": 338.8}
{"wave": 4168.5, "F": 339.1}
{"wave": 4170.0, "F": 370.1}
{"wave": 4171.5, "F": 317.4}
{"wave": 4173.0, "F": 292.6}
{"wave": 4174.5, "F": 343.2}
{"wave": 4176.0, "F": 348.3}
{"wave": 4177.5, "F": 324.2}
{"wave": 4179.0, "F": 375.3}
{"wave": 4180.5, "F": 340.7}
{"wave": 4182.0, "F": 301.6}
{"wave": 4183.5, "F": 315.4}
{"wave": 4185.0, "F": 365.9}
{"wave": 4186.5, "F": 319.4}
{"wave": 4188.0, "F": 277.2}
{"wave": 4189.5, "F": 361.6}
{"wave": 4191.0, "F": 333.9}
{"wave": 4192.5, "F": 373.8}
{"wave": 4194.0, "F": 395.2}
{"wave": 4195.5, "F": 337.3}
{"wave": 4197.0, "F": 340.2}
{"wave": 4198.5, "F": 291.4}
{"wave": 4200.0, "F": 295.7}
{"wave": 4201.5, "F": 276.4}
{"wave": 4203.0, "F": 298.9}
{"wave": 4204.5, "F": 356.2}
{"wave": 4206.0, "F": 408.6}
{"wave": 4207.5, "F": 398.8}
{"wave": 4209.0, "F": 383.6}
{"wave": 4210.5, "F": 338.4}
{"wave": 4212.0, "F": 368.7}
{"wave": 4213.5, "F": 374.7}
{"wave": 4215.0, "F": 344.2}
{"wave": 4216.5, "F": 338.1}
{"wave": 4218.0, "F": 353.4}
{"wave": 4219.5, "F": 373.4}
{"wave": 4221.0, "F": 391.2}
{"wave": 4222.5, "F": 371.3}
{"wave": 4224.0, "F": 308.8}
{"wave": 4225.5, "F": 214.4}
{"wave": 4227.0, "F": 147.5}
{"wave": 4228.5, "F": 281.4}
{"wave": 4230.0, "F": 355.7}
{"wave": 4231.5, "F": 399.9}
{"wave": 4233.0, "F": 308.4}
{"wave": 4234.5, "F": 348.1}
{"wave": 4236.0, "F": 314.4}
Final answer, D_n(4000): 1.91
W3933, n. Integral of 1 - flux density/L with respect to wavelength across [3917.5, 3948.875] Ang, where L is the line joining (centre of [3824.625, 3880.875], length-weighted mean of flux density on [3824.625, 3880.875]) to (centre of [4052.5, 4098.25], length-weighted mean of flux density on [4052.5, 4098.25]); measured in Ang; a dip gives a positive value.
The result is 9.6 Ang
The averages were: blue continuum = 159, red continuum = 335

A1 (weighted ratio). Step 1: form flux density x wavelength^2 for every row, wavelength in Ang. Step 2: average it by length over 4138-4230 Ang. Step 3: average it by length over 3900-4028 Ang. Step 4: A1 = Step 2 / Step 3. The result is 1.6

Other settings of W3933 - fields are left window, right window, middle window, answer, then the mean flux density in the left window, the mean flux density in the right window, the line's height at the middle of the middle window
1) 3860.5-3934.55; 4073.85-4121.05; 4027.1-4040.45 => -1.5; 194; 354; 303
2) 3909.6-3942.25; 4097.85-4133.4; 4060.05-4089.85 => -1.6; 172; 351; 312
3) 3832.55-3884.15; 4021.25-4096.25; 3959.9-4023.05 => 1.1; 167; 333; 277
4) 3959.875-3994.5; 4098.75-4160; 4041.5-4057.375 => -2.0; 226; 348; 284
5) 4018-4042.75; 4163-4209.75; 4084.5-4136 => -2.3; 340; 342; 341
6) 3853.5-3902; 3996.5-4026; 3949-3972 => 7.8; 191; 338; 282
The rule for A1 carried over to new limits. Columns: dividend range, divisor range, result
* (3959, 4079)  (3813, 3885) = 2.04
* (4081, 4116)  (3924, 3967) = 2.24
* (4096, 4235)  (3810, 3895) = 2.39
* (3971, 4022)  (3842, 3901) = 1.71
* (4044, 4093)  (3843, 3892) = 2.00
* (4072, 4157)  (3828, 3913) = 2.14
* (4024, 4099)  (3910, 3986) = 1.81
